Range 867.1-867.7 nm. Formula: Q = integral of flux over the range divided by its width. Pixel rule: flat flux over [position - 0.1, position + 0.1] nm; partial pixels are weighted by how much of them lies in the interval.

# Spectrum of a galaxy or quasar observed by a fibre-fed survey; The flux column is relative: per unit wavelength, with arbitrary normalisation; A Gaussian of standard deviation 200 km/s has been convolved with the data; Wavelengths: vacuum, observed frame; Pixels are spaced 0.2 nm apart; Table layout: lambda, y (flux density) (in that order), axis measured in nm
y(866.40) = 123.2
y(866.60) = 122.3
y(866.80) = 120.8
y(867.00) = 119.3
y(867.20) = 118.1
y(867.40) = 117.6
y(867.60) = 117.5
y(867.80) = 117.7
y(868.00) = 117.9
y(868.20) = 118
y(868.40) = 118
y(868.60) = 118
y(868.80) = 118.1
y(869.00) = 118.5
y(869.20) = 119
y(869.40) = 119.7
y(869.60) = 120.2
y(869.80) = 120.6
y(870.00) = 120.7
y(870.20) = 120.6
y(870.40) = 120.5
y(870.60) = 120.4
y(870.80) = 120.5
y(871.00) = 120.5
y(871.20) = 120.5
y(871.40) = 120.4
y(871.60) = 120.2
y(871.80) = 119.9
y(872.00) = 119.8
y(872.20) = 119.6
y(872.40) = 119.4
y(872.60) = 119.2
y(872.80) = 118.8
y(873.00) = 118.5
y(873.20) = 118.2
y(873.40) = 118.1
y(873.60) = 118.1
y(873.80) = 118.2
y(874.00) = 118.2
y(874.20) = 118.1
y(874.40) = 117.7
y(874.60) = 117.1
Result 118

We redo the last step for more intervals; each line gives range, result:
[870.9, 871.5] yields 120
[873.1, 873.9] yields 118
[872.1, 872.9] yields 119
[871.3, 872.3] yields 120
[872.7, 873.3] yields 118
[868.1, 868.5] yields 118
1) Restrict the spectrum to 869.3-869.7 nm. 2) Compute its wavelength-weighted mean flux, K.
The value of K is 120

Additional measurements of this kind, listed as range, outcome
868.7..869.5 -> 119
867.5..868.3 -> 118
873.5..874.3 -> 118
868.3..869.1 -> 118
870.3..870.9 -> 120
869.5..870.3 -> 121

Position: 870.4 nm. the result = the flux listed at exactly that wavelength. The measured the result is 120.5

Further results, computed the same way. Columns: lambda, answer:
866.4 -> 123.2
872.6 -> 119.2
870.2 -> 120.6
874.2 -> 118.1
